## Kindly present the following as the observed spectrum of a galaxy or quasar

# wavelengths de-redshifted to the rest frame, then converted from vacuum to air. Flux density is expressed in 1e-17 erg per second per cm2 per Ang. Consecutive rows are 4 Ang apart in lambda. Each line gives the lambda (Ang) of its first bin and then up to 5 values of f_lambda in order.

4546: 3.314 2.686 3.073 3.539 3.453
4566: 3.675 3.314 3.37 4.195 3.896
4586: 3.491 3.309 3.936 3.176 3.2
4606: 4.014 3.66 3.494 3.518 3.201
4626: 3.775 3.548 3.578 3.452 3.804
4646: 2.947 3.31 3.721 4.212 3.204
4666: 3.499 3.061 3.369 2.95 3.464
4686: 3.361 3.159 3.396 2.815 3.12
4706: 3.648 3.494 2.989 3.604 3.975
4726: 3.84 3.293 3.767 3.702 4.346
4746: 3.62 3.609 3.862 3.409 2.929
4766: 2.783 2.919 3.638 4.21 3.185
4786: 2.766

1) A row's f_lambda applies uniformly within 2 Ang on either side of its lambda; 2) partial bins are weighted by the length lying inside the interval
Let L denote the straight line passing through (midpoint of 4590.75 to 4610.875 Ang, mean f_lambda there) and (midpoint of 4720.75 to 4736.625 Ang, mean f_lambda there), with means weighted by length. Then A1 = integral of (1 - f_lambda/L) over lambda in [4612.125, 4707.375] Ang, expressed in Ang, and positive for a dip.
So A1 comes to 6.2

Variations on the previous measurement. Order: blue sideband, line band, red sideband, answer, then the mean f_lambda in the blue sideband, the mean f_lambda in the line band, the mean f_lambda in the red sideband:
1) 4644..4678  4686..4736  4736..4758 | 2.8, 3.39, 3.42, 3.79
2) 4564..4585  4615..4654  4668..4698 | -0.5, 3.68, 3.47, 3.22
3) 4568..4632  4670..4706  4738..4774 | 2.9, 3.57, 3.22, 3.46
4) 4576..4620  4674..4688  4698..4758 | 1.3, 3.63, 3.27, 3.6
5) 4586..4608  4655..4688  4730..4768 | 1.2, 3.52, 3.4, 3.54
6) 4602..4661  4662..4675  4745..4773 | 0.8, 3.57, 3.29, 3.31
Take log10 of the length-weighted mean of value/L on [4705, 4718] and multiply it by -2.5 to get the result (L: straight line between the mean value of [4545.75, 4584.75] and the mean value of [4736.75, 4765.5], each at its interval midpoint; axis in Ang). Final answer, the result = 0.05 mag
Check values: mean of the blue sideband 3.46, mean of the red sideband 3.59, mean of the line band 3.39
